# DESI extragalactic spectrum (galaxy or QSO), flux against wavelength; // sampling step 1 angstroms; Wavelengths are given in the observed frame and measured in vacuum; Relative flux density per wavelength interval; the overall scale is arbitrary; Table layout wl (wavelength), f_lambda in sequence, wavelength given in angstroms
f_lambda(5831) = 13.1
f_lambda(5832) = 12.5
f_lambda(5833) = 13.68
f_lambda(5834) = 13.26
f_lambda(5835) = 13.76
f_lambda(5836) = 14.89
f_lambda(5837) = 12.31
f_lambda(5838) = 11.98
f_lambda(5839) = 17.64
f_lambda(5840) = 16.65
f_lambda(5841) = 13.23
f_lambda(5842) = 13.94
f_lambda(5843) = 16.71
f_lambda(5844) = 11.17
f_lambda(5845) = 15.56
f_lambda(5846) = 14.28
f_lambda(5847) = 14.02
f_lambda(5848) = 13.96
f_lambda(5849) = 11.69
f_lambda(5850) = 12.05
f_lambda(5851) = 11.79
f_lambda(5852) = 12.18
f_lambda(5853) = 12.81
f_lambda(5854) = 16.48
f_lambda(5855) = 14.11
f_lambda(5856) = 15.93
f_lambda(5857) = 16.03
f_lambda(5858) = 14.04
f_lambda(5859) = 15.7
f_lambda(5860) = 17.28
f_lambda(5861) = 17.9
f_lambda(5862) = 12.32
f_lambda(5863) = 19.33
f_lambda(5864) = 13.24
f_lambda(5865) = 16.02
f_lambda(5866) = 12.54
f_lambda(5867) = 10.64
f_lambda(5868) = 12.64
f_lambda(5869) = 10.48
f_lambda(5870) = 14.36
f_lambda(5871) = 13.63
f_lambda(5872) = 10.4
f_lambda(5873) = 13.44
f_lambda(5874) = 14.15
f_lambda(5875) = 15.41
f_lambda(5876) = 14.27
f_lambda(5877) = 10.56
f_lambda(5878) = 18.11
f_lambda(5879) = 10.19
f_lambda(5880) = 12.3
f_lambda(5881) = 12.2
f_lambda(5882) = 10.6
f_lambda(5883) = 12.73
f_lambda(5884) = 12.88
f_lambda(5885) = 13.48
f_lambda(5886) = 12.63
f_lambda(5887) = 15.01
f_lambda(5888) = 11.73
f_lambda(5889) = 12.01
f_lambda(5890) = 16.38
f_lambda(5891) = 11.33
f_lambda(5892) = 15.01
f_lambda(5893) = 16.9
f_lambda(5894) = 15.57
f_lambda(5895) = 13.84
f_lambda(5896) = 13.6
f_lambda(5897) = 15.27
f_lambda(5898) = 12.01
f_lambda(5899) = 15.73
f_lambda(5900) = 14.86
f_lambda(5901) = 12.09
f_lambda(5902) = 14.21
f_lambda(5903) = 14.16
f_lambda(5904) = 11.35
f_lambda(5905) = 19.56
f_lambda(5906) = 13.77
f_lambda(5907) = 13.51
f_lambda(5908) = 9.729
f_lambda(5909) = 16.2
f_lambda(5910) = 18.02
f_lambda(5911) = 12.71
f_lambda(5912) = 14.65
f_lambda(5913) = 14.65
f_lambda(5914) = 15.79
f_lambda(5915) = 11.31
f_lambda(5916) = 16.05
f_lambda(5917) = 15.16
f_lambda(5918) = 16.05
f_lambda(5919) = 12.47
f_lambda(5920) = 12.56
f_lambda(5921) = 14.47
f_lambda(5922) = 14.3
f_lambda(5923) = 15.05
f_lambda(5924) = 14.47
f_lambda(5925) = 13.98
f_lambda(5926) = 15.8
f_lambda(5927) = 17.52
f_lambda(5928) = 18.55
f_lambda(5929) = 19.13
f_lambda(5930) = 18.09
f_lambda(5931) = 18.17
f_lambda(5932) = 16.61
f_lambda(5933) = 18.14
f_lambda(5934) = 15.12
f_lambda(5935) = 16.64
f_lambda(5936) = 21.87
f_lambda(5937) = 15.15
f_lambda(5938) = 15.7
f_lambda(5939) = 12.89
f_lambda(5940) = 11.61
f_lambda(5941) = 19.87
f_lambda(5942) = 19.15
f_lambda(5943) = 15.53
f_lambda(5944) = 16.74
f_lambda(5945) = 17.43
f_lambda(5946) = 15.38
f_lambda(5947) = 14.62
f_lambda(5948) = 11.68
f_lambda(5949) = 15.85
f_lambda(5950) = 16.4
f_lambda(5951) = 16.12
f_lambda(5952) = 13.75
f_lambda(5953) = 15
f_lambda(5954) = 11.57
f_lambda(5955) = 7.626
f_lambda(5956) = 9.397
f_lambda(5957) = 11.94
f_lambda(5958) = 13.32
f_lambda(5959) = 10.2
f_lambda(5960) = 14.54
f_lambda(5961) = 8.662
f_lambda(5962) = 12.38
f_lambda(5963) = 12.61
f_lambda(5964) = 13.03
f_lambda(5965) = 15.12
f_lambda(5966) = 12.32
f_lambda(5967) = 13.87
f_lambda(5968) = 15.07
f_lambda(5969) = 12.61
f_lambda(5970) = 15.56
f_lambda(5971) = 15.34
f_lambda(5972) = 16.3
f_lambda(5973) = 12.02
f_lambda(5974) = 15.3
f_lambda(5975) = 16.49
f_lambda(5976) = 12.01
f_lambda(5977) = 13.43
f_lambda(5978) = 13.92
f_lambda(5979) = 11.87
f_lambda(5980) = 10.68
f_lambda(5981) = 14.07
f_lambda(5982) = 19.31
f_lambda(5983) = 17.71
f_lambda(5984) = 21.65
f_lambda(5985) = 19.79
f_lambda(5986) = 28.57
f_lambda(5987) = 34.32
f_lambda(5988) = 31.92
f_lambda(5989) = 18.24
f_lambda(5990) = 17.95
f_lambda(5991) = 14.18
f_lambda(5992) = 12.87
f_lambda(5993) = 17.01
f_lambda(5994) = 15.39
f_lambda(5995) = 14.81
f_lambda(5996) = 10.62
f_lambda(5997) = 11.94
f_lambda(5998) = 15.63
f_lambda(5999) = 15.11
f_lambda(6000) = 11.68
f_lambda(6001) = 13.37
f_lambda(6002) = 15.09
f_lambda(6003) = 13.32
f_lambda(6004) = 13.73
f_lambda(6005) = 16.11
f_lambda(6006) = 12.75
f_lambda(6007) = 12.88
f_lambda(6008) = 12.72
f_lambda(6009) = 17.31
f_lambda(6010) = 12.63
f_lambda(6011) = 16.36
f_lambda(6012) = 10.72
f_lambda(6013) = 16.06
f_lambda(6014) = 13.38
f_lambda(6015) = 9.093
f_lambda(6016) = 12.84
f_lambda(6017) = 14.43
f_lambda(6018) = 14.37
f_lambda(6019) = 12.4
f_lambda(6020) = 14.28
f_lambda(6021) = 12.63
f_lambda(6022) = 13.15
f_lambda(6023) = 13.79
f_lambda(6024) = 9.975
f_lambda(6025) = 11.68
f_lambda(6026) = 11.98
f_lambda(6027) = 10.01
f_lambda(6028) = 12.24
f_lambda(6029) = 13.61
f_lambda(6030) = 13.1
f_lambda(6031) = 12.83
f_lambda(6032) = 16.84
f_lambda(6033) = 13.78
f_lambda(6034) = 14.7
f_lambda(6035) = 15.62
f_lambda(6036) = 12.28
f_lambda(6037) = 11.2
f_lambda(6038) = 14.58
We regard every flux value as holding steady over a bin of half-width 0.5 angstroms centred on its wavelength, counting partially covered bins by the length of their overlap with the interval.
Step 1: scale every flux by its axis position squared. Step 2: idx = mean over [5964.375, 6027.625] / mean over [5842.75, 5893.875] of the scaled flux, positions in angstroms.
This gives 1.13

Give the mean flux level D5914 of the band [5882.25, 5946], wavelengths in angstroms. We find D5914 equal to 15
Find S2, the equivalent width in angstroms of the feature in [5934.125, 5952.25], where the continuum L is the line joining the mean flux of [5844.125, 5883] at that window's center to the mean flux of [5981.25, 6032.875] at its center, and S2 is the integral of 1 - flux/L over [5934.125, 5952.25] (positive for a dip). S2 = -1.8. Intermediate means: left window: 13.7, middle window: 15.9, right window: 15.2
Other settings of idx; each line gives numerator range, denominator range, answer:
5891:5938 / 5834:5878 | 1.10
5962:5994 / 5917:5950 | 1.05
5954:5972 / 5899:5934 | 0.85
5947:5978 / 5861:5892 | 1.04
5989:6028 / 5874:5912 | 1.02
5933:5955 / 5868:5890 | 1.22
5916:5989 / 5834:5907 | 1.15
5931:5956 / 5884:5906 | 1.11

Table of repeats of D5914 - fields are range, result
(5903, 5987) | 15.1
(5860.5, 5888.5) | 13.3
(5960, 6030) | 14.7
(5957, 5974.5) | 13.4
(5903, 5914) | 14.5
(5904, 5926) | 14.5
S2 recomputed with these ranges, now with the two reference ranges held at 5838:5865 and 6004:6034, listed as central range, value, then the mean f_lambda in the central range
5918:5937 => -3.1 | 16.2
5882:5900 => 0.6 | 13.8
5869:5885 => 1.6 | 13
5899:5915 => -0.2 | 14.3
